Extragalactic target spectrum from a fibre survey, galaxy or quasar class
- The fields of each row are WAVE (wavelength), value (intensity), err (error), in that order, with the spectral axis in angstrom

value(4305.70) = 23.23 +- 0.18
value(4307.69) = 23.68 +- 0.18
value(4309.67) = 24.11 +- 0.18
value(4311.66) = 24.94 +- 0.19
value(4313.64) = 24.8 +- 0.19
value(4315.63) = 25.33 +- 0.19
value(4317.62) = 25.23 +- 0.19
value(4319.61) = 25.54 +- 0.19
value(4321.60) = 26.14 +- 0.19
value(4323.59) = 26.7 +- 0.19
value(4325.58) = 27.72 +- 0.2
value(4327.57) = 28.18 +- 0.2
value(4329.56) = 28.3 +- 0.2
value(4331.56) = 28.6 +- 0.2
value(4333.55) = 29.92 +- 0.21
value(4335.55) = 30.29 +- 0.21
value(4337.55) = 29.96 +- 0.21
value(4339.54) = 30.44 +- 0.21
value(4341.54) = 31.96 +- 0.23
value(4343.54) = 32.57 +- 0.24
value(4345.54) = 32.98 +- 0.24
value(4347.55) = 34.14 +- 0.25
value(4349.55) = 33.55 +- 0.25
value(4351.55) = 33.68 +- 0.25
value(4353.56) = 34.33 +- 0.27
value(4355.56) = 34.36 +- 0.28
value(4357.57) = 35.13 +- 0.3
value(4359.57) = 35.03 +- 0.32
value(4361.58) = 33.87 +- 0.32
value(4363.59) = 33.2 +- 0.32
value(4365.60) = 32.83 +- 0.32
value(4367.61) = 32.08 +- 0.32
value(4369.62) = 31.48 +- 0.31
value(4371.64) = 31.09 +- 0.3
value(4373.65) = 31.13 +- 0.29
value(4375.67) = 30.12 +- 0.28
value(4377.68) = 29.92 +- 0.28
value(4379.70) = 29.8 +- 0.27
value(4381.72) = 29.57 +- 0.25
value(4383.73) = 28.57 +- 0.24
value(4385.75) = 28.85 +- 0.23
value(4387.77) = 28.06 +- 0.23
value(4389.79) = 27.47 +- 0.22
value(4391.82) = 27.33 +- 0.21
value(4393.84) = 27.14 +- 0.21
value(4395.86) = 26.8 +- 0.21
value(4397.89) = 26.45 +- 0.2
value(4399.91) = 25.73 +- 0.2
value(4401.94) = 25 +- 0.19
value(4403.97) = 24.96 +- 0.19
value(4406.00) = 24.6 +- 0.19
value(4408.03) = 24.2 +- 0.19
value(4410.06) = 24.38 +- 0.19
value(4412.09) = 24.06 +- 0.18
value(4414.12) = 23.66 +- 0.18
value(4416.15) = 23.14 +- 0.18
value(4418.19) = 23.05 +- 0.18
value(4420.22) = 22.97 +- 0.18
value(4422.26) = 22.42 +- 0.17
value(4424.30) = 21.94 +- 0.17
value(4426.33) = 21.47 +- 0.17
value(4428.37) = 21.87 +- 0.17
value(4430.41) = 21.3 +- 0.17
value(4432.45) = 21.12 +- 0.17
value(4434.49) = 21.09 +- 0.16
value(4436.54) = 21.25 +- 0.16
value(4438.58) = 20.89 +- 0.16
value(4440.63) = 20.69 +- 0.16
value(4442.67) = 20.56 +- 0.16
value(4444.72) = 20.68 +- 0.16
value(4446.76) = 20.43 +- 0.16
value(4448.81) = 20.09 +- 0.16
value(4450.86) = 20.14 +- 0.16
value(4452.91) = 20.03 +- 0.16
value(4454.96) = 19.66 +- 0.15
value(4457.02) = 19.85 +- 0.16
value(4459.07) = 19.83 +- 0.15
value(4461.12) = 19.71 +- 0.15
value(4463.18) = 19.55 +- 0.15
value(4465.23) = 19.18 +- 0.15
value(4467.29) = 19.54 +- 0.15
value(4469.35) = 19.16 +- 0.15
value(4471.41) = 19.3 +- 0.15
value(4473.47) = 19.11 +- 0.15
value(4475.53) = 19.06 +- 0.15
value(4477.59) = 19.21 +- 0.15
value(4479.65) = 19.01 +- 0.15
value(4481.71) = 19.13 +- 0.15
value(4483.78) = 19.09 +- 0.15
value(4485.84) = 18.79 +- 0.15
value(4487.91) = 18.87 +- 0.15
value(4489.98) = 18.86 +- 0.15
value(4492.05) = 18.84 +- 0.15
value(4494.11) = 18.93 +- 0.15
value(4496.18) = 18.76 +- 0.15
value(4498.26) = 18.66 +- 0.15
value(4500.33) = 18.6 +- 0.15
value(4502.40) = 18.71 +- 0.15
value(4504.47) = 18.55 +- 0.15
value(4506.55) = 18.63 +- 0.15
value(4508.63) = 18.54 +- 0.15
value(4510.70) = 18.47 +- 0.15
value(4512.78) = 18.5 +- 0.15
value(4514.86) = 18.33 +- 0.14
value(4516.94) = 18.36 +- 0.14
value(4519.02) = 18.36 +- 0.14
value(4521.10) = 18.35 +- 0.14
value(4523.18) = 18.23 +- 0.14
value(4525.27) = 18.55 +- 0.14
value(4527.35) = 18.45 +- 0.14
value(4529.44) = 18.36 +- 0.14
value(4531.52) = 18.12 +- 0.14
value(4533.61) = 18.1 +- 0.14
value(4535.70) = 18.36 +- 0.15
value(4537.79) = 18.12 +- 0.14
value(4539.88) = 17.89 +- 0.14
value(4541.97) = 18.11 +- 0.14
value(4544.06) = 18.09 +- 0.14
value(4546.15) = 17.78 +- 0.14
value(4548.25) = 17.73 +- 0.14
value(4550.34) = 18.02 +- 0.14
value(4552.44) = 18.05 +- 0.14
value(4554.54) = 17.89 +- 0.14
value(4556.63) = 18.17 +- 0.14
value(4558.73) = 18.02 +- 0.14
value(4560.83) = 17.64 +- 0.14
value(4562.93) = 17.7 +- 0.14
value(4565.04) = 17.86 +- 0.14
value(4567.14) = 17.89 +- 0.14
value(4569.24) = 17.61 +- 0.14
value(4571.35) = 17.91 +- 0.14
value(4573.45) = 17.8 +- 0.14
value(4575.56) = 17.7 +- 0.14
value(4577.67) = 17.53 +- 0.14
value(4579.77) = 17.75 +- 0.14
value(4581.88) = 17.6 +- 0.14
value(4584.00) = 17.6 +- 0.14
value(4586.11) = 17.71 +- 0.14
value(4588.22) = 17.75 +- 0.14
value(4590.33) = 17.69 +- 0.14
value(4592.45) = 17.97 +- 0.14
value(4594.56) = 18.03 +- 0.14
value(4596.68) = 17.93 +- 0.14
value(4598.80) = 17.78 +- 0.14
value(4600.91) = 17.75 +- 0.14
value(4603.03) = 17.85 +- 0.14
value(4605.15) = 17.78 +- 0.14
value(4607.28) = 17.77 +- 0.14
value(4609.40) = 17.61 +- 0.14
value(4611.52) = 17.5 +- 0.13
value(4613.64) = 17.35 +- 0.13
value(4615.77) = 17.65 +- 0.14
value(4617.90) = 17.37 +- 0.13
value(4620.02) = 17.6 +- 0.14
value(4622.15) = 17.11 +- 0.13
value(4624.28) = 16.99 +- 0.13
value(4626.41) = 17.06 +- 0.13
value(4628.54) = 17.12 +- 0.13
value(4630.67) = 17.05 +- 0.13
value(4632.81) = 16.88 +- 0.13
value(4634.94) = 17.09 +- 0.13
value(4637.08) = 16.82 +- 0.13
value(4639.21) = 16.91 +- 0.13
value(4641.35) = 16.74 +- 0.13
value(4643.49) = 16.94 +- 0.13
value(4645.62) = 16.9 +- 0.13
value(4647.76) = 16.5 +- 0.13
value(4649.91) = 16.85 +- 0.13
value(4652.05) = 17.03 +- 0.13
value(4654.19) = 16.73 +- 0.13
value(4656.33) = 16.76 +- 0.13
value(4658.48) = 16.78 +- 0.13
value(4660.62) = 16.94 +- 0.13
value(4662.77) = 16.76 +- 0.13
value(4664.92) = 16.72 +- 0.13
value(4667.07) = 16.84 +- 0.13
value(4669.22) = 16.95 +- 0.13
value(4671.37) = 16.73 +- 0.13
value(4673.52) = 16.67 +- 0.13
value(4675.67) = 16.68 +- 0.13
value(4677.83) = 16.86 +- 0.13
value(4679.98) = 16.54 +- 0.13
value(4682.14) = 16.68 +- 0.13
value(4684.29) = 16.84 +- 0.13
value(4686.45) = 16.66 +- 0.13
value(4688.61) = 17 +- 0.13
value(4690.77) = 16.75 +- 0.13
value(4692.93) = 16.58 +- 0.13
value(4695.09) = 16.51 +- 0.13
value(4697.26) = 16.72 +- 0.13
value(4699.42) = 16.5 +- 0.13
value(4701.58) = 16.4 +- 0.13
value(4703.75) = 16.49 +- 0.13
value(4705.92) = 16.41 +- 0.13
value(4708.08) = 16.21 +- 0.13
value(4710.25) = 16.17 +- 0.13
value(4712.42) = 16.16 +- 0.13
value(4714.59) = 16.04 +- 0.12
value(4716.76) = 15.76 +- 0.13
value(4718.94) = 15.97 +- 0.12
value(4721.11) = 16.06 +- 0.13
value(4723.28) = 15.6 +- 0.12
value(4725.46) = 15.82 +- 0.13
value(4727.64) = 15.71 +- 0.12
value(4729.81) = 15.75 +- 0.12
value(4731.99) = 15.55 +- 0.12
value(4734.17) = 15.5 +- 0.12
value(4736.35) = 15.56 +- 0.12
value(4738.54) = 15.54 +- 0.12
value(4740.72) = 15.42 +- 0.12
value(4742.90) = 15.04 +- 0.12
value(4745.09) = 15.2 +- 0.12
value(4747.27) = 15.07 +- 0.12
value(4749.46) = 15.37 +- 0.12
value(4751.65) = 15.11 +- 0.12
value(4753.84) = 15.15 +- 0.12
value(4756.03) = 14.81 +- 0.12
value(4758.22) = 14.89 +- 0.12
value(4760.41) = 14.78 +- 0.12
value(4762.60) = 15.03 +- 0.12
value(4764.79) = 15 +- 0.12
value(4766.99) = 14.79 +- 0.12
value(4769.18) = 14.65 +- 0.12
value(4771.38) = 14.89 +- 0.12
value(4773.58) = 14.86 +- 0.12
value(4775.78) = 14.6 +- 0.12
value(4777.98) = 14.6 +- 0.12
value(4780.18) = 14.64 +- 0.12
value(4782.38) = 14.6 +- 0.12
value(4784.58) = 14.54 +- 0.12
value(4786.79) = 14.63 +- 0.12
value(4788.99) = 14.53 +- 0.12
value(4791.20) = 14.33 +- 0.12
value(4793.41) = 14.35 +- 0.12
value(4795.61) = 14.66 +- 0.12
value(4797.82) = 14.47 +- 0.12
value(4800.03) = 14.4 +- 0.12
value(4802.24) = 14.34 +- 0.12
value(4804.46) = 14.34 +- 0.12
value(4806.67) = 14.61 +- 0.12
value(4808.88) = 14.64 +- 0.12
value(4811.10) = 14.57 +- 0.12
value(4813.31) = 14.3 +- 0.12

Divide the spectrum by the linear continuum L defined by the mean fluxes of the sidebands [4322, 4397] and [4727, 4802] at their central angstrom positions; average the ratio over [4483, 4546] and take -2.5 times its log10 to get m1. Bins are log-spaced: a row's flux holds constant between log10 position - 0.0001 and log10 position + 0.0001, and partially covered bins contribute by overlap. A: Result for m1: 0.31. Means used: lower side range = 30.7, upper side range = 14.9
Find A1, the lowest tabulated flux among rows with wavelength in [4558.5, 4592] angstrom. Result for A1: 17.53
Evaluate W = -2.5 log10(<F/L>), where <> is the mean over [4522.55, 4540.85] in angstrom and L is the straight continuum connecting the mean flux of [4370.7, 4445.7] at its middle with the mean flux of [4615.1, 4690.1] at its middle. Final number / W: 0.15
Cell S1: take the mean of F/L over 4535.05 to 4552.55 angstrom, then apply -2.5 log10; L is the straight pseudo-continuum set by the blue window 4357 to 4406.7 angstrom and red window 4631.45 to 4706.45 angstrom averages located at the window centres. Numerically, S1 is 0.23 mag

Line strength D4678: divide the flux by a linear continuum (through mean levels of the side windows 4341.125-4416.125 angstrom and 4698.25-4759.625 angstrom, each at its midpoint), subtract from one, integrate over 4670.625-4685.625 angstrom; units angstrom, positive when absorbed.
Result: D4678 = 0.8 angstrom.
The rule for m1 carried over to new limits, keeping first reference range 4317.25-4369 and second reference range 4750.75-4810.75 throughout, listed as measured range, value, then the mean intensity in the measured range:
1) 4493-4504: 0.32 mag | 18.7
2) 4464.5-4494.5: 0.34 mag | 19.1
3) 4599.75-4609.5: 0.20 mag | 17.8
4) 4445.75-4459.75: 0.33 mag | 20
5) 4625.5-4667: 0.17 mag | 16.9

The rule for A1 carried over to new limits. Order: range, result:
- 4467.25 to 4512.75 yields 18.47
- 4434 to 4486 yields 18.79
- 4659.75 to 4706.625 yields 16.4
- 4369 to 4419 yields 23.05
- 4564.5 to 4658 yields 16.5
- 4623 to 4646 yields 16.74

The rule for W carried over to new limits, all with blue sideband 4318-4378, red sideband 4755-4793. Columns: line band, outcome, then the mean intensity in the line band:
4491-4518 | 0.33 mag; 18.6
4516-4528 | 0.31 mag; 18.4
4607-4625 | 0.19 mag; 17.4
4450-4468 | 0.34 mag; 19.7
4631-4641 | 0.18 mag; 16.9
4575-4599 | 0.23 mag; 17.8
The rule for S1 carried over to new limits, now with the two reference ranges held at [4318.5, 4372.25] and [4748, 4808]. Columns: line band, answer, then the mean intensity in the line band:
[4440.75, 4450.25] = 0.318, 20.5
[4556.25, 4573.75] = 0.269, 17.8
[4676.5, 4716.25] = 0.082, 16.5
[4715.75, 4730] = 0.066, 15.8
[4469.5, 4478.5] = 0.345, 19.2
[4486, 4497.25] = 0.336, 18.8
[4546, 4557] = 0.287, 17.9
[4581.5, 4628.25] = 0.208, 17.6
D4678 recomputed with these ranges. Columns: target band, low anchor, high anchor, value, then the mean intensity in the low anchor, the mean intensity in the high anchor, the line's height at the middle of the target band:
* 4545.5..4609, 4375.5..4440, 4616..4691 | 5.1 angstrom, 24.9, 16.9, 19.4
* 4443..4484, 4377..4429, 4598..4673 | 6.5 angstrom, 25.5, 17.1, 23.3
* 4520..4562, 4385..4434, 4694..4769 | 5.5 angstrom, 24.4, 15.6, 20.8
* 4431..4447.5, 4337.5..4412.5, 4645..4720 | 3.8 angstrom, 29.9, 16.6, 27.2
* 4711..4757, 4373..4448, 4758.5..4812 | 1.3 angstrom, 24.6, 14.6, 16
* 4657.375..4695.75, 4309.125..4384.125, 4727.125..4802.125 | 3.0 angstrom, 30.3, 14.9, 18.2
